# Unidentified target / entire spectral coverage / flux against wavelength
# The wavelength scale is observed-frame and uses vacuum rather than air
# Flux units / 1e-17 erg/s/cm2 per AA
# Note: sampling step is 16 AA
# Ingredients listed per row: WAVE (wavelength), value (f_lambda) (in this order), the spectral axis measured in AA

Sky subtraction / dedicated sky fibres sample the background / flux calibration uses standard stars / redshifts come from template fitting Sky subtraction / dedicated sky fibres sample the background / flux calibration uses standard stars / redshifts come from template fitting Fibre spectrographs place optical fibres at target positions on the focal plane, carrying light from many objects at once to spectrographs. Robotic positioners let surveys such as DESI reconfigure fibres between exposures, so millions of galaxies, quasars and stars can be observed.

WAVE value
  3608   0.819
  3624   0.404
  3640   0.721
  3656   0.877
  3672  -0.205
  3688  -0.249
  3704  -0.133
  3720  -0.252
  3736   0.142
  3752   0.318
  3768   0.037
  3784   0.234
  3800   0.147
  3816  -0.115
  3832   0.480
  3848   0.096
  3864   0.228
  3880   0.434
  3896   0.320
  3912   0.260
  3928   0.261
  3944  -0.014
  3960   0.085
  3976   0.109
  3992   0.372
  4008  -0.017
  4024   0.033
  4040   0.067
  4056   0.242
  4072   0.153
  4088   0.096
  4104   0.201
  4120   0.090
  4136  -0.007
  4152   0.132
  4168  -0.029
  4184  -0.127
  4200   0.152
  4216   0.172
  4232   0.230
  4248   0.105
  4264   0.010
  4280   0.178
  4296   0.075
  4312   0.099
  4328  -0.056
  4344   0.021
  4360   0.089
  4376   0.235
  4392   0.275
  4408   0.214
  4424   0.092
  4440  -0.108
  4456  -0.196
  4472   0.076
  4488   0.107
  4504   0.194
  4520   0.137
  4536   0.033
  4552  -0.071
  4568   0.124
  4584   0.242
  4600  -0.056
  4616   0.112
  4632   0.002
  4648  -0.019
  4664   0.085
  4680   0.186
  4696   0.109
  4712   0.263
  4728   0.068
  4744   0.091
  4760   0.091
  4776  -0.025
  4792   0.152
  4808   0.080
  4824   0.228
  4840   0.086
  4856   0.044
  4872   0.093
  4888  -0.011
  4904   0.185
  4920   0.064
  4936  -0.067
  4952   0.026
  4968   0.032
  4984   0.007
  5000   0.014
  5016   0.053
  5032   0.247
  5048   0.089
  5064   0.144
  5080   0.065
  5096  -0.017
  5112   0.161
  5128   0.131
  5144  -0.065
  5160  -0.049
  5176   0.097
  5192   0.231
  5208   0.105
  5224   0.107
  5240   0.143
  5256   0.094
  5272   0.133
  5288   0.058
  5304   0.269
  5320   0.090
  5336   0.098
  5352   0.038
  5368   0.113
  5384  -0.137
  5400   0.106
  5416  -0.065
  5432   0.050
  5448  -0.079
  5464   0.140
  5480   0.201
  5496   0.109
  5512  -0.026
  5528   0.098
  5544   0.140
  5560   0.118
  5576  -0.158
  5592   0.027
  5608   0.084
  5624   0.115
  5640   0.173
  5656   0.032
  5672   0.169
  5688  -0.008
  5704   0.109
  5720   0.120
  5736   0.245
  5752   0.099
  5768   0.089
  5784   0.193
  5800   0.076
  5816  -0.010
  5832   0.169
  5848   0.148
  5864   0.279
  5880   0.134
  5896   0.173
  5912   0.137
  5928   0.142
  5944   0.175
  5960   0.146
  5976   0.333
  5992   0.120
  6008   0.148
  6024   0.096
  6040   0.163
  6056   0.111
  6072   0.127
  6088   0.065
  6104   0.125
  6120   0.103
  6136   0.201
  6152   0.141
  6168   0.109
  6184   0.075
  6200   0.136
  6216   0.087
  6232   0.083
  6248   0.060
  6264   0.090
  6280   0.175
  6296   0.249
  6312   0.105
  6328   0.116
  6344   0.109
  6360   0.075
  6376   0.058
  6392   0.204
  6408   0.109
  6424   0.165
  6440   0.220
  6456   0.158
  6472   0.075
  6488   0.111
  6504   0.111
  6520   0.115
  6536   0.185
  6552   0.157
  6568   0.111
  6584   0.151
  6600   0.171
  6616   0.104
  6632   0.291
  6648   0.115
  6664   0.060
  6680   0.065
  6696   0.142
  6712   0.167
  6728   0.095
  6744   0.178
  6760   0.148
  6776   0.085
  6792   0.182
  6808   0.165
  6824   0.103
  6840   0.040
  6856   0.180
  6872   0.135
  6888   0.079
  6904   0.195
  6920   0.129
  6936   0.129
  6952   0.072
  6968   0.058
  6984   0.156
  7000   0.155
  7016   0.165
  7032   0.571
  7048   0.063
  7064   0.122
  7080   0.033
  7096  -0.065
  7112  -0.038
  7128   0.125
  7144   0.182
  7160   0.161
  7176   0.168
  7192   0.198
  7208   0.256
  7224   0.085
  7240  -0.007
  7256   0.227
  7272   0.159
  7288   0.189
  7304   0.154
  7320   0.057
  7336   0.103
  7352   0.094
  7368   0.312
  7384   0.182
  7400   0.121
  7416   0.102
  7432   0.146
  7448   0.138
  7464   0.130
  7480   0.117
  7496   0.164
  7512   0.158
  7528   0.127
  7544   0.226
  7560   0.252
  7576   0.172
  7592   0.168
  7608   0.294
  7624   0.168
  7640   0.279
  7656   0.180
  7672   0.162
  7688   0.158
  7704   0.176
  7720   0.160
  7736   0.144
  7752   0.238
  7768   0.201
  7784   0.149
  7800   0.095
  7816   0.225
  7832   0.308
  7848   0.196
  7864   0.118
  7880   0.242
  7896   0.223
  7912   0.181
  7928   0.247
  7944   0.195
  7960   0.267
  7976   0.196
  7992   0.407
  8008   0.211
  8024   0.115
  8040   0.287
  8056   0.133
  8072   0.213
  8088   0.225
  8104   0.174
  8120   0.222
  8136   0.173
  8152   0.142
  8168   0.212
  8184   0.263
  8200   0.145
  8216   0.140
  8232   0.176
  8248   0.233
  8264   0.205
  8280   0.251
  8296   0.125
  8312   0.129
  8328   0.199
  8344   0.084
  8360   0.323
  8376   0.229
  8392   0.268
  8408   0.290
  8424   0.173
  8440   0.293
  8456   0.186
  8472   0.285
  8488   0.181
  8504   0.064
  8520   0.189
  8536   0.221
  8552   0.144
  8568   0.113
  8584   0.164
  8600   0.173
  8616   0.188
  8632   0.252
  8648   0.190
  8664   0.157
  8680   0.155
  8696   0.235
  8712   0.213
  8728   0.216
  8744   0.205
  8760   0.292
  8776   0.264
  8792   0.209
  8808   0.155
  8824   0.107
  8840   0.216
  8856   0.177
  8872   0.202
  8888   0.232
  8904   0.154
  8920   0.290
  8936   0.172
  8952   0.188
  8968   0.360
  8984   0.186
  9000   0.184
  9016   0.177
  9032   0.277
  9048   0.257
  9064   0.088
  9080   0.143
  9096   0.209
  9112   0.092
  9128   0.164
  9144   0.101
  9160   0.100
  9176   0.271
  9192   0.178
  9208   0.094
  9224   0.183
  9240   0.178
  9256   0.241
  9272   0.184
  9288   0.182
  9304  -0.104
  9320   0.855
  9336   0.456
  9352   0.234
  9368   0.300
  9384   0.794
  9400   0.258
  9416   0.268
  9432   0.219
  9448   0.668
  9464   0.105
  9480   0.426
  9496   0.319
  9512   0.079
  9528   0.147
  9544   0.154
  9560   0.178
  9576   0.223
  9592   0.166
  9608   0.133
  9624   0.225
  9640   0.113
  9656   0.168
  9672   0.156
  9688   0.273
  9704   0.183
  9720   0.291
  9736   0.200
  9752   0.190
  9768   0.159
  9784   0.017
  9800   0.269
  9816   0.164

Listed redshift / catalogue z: 0.89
